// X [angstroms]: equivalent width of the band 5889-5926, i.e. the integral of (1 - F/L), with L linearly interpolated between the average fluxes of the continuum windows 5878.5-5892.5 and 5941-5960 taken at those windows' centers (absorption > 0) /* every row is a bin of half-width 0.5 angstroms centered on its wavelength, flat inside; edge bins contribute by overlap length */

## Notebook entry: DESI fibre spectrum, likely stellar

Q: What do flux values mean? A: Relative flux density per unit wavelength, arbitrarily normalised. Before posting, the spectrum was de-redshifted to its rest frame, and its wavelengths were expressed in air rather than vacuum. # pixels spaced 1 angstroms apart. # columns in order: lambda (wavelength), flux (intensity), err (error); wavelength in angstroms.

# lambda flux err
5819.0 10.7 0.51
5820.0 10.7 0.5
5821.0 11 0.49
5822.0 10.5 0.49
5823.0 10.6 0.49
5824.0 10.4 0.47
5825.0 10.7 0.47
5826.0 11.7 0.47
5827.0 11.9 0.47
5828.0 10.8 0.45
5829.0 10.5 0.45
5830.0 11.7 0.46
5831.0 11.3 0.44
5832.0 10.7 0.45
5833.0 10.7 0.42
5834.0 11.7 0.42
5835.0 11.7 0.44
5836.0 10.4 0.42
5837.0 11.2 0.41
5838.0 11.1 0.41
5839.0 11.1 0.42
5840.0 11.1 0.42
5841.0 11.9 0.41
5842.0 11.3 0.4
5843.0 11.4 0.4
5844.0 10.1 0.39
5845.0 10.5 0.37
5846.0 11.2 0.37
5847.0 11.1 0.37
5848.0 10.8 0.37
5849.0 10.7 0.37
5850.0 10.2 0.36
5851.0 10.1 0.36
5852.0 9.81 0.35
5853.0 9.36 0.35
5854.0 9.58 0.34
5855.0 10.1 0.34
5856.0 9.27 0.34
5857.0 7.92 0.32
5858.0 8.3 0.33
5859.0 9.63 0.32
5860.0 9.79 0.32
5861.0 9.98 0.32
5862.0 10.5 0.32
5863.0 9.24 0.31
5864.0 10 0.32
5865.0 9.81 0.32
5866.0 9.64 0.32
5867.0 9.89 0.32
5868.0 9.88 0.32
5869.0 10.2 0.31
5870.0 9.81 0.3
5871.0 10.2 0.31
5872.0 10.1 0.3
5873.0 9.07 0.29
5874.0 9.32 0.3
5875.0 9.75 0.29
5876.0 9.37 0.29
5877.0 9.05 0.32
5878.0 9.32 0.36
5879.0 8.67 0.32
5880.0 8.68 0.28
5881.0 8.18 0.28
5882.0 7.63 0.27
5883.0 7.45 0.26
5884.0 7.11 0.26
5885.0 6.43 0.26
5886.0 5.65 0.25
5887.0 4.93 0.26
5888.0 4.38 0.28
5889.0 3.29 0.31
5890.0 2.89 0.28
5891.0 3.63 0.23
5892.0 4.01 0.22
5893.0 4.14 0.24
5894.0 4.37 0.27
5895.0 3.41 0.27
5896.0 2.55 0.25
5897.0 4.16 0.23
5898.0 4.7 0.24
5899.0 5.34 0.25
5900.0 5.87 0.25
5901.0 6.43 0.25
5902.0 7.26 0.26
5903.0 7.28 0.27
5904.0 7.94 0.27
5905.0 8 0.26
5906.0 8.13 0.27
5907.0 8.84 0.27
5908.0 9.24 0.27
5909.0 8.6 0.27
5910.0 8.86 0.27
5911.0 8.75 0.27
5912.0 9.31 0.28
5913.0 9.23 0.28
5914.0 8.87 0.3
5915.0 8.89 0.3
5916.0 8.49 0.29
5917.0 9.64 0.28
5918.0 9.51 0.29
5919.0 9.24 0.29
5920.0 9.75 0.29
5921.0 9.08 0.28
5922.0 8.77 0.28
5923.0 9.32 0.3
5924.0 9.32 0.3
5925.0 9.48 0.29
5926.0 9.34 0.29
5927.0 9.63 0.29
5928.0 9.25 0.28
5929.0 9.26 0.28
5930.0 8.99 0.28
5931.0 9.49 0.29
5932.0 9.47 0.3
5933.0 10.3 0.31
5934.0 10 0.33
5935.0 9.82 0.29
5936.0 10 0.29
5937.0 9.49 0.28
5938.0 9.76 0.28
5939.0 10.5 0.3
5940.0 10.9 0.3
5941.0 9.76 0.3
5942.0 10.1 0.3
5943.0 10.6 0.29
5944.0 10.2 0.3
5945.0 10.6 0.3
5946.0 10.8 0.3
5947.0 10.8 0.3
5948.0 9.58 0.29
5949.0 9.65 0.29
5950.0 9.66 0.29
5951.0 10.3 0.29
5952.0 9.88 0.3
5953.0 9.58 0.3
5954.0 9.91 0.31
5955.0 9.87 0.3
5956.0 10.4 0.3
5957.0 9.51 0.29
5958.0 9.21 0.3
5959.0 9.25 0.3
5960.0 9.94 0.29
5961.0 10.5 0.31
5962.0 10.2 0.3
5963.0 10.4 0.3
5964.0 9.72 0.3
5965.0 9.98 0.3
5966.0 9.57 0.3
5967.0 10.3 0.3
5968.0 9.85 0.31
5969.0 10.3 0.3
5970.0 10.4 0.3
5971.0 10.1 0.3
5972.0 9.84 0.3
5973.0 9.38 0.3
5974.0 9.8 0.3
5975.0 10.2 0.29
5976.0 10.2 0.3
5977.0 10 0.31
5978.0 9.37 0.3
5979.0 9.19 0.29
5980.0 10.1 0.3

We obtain 0.8 angstroms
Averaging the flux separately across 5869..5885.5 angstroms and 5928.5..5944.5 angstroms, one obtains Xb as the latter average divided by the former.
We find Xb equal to 1.1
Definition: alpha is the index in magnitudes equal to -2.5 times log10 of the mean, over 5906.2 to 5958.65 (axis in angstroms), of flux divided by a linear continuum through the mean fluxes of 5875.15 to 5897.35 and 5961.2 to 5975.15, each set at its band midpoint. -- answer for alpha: -0.17 mag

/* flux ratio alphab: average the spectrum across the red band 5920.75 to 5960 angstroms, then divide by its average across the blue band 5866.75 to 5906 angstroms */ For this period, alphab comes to 1.41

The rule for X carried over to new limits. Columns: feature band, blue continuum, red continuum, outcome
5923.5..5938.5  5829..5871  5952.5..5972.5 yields 0.72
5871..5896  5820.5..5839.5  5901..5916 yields 7.12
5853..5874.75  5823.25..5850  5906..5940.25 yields 1.83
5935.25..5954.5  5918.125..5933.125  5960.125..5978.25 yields -0.91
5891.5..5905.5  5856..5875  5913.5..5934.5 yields 6.02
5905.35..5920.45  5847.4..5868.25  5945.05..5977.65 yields 1.31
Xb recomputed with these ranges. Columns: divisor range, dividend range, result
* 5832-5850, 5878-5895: 0.52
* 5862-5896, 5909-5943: 1.26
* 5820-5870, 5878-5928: 0.70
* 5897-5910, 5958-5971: 1.38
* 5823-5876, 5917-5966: 0.95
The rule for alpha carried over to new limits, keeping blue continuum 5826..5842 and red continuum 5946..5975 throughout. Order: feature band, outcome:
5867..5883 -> 0.169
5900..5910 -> 0.307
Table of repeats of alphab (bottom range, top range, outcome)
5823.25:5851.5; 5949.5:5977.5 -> 0.90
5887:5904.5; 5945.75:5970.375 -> 2.07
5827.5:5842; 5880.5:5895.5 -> 0.46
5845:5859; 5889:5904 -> 0.48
